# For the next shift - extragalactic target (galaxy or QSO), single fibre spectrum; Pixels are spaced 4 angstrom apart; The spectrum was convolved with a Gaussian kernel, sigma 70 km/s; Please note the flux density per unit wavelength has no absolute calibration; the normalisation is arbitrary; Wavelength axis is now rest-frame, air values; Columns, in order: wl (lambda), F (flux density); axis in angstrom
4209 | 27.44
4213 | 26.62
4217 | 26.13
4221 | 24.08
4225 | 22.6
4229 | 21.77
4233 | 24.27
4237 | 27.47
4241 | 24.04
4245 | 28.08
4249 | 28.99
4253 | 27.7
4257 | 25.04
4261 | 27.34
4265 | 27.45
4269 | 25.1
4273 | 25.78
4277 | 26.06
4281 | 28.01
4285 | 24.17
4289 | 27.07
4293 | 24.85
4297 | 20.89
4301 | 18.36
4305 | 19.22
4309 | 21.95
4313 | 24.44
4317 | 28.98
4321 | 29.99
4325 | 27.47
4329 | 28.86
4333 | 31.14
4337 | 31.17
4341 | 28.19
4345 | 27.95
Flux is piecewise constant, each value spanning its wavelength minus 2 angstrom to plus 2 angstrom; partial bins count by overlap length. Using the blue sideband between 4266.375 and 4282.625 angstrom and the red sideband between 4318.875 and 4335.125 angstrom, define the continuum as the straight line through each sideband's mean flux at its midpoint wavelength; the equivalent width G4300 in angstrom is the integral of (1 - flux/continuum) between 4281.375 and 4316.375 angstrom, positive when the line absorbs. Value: 5.7 angstrom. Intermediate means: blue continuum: 26.2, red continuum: 29.4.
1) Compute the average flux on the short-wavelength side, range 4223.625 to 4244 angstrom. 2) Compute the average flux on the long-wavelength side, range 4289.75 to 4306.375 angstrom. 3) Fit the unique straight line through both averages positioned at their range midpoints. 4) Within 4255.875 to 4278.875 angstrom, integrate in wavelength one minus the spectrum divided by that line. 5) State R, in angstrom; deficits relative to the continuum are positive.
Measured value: -3.5 angstrom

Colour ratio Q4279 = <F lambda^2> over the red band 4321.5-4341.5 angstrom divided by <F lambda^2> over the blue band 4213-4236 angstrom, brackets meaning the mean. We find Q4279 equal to 1.28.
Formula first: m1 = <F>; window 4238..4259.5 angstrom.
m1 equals 26.8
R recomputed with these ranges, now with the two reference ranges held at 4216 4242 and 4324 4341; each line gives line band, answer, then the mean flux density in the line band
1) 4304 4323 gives 2.3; 25.2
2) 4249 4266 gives -0.9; 27.1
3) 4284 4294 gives 0.7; 25.5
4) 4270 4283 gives 0.1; 26.5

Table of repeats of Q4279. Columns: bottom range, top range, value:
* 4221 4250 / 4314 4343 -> 1.22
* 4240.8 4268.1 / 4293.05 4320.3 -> 0.87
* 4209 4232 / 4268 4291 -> 1.09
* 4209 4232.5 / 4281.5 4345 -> 1.10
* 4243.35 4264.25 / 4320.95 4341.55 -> 1.12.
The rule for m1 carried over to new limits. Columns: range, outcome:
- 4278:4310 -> 23.2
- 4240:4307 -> 25.2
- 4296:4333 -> 24.9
